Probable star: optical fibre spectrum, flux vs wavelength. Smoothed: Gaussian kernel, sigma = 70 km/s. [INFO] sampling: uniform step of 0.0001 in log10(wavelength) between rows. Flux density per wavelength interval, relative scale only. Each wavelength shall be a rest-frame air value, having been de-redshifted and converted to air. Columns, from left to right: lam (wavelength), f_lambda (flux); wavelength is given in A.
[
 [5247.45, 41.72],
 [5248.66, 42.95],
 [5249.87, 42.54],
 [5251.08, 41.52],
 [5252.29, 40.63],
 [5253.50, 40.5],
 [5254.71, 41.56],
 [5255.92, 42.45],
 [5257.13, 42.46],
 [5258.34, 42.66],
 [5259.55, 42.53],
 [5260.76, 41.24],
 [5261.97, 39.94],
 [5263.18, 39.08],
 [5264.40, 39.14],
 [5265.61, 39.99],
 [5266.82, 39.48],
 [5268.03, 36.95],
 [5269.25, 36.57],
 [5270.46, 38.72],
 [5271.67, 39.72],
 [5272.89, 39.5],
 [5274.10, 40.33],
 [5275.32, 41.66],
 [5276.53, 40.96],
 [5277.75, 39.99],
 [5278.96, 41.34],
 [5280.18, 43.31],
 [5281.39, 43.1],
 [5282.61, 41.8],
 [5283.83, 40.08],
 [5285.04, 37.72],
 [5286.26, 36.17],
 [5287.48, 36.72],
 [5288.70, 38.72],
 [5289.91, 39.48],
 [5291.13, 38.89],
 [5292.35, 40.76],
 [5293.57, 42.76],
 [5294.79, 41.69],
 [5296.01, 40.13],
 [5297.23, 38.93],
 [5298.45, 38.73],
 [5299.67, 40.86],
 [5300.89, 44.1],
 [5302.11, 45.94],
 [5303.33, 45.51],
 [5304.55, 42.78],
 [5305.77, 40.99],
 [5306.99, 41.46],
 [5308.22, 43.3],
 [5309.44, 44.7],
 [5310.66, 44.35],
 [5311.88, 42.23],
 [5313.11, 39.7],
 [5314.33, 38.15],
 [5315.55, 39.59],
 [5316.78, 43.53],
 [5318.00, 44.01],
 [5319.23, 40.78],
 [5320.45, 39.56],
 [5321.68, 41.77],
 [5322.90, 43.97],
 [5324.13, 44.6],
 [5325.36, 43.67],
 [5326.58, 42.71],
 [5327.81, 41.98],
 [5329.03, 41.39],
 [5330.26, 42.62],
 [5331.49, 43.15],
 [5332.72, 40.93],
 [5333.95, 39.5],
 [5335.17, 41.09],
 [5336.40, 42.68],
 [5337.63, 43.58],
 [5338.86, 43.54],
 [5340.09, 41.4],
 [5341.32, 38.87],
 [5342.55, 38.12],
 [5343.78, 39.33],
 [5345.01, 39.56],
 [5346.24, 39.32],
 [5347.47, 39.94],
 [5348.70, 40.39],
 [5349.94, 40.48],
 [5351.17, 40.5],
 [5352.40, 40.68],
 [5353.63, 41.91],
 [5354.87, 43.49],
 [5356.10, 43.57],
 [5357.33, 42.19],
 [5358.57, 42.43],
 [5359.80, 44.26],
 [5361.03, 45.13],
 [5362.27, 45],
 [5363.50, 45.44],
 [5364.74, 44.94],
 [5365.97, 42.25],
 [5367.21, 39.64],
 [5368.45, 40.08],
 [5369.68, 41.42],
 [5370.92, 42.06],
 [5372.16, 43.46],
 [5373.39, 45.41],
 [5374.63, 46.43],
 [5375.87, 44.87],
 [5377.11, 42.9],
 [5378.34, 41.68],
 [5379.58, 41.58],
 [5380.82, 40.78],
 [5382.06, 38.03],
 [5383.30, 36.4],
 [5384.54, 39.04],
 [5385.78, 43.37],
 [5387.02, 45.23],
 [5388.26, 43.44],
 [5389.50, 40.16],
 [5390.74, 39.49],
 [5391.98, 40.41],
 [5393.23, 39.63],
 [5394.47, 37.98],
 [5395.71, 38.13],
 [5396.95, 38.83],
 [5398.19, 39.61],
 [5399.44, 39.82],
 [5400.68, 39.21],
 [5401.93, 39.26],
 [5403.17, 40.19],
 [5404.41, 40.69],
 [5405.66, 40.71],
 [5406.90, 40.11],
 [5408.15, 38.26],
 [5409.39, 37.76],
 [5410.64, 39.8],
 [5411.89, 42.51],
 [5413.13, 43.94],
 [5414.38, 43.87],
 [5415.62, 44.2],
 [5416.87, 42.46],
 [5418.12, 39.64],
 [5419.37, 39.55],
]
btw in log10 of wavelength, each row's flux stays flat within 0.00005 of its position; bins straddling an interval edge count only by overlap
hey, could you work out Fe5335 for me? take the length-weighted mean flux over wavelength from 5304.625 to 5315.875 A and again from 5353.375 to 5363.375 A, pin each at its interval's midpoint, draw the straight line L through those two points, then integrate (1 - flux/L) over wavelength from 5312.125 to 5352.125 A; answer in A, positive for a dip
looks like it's 1.2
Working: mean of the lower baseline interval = 41.7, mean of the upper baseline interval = 43.7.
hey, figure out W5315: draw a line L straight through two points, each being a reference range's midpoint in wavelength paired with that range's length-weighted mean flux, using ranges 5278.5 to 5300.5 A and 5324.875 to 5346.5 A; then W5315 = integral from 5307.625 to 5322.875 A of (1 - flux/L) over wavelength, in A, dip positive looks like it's -0.41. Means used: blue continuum 40.1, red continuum 41.3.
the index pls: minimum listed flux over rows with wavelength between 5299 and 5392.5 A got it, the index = 36.4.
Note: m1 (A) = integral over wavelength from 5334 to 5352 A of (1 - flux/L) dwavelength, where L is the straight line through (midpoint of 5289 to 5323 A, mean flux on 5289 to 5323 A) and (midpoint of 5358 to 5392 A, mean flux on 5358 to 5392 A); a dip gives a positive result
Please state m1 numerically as 0.6 A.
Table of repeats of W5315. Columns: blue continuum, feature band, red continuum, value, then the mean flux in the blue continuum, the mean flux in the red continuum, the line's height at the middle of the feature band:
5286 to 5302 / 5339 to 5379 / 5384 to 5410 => -2.0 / 40.1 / 40.1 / 40.1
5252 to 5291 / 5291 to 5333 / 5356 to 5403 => -1.4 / 40.1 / 41.6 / 40.7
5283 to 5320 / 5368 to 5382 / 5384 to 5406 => -0.8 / 41.1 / 40.3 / 40.5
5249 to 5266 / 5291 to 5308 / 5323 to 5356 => -0.2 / 41.2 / 41.4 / 41.3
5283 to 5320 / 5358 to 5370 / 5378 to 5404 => -0.8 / 41.1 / 40.1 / 40.4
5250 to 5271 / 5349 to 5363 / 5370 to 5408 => -0.6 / 40.4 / 40.9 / 40.8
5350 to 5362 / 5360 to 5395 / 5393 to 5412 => -0.7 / 42.7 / 39.4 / 41.2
